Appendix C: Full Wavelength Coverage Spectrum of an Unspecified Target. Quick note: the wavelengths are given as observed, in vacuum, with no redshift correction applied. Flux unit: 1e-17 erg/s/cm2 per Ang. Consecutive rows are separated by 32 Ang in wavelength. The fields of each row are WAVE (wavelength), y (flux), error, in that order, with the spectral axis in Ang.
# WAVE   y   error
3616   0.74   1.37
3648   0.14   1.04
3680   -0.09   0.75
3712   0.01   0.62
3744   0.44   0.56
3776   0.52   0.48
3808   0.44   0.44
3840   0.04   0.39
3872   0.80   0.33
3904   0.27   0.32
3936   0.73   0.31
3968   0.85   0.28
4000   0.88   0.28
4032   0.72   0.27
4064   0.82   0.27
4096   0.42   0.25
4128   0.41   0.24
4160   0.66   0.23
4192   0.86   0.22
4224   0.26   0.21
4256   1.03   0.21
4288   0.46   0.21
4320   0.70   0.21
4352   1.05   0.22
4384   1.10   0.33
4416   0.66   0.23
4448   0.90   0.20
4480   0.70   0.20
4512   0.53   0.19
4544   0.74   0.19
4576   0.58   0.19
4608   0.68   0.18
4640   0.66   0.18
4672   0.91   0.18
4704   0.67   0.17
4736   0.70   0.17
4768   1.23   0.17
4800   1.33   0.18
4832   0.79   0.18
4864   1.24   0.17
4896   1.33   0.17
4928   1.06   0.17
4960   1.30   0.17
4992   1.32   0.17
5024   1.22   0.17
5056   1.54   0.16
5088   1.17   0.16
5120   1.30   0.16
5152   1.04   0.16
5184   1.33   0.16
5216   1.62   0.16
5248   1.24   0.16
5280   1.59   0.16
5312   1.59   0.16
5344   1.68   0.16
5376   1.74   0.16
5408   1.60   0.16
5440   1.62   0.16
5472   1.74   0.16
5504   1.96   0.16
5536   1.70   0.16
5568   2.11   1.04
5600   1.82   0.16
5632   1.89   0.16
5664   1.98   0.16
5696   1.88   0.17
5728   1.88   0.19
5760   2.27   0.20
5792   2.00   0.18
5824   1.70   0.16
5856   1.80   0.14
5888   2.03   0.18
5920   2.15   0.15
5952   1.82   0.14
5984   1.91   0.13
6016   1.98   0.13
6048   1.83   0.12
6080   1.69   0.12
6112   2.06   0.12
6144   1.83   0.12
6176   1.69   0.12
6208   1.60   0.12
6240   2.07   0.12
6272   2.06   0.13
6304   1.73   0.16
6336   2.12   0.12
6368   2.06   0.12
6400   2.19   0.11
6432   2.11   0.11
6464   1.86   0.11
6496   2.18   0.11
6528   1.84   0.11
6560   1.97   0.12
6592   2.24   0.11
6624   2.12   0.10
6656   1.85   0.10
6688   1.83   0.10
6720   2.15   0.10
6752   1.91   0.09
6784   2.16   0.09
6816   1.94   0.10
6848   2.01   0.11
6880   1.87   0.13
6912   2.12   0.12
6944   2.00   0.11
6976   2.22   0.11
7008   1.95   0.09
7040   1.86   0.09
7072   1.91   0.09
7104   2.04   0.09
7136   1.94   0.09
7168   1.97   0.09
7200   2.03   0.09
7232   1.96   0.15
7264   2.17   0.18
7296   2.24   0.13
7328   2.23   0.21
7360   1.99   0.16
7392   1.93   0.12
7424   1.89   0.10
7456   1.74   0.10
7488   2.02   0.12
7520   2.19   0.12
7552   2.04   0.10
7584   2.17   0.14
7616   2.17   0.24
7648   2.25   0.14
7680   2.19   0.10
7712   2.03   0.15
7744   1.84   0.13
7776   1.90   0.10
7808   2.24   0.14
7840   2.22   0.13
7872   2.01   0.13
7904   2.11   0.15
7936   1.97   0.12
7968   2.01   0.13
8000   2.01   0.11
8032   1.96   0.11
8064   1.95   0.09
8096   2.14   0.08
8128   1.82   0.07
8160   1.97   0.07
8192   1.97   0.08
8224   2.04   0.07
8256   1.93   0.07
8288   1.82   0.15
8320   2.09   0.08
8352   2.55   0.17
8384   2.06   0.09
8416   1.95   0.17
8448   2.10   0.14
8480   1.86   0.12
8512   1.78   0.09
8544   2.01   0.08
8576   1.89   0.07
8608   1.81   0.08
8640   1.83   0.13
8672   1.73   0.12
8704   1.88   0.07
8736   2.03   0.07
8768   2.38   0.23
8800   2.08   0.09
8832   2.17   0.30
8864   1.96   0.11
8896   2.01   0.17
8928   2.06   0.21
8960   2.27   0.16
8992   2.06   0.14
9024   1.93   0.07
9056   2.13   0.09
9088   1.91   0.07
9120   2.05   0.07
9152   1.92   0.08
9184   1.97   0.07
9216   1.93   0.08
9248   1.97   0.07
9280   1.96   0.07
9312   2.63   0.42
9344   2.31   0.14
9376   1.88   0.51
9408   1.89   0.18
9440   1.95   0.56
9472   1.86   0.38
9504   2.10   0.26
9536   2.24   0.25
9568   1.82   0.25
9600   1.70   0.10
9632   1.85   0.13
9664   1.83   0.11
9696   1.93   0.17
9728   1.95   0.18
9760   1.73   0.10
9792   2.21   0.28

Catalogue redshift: 0.194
